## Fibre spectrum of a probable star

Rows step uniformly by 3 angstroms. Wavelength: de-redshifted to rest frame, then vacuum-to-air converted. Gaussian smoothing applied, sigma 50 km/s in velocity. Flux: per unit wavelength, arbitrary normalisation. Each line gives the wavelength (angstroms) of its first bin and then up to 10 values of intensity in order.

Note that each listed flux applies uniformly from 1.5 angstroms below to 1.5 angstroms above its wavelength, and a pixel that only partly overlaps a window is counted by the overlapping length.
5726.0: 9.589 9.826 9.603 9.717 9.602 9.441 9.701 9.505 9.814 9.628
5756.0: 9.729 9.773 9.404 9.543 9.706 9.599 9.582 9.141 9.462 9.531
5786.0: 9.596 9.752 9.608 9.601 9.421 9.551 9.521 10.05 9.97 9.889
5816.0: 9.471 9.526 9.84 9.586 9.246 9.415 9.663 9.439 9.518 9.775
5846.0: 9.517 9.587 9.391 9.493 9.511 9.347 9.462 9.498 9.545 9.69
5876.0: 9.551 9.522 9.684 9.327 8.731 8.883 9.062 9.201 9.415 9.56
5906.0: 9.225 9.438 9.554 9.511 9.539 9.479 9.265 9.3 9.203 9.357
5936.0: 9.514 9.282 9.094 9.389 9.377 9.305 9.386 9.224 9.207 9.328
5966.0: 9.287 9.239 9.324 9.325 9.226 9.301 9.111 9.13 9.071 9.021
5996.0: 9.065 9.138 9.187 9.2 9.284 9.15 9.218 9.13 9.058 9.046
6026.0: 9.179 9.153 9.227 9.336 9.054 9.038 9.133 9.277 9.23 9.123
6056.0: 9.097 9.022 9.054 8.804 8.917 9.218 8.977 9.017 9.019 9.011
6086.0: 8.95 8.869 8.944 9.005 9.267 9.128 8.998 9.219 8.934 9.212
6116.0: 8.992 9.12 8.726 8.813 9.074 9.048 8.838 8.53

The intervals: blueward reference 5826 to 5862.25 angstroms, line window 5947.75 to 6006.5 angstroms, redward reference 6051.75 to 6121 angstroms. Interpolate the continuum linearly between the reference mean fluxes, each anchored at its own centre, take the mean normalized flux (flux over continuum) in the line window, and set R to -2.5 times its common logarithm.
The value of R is 0.00 mag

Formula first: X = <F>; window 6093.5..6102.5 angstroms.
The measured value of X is 9.13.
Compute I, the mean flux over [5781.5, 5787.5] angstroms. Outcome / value 9.56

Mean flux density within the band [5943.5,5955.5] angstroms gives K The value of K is 9.36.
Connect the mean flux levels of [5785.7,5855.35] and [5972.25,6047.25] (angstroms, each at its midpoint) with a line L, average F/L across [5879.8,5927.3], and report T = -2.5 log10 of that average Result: 0.010 mag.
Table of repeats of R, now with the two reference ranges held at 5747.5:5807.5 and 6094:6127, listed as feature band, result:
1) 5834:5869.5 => 0.00 mag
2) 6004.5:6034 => 0.00 mag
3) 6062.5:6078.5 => 0.01 mag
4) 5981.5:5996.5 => 0.02 mag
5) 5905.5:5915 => -0.01 mag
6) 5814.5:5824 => -0.01 mag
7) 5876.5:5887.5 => 0.00 mag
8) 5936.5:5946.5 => 0.00 mag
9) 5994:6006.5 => 0.01 mag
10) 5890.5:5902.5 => 0.02 mag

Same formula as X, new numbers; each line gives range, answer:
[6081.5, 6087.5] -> 8.98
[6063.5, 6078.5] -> 8.99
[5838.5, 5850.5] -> 9.6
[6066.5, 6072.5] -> 9.07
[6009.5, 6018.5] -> 9.17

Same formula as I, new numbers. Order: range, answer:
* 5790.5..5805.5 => 9.54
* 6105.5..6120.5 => 9.1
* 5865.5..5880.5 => 9.56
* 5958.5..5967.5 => 9.27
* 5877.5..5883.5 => 9.6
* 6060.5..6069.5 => 8.92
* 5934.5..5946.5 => 9.32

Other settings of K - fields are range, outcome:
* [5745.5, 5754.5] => 9.65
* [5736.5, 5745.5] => 9.58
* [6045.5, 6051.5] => 9.25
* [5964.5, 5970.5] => 9.26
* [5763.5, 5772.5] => 9.62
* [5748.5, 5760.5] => 9.74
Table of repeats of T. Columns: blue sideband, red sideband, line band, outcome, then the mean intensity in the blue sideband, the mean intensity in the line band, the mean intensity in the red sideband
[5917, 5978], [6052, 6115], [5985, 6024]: 0.01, 9.32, 9.13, 9.04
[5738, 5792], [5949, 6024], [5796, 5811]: -0.02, 9.58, 9.69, 9.2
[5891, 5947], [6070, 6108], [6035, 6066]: 0.00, 9.34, 9.1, 9.04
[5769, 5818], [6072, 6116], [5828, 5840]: 0.01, 9.61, 9.47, 9.04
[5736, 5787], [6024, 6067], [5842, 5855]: -0.01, 9.58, 9.55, 9.12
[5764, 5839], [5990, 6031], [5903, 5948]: -0.01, 9.59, 9.37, 9.14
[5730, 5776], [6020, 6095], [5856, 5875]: -0.01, 9.62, 9.51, 9.07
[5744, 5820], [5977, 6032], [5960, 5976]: -0.01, 9.62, 9.29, 9.15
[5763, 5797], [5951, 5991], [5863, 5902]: 0.00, 9.55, 9.35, 9.25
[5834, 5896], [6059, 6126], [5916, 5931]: -0.01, 9.43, 9.37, 9.01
